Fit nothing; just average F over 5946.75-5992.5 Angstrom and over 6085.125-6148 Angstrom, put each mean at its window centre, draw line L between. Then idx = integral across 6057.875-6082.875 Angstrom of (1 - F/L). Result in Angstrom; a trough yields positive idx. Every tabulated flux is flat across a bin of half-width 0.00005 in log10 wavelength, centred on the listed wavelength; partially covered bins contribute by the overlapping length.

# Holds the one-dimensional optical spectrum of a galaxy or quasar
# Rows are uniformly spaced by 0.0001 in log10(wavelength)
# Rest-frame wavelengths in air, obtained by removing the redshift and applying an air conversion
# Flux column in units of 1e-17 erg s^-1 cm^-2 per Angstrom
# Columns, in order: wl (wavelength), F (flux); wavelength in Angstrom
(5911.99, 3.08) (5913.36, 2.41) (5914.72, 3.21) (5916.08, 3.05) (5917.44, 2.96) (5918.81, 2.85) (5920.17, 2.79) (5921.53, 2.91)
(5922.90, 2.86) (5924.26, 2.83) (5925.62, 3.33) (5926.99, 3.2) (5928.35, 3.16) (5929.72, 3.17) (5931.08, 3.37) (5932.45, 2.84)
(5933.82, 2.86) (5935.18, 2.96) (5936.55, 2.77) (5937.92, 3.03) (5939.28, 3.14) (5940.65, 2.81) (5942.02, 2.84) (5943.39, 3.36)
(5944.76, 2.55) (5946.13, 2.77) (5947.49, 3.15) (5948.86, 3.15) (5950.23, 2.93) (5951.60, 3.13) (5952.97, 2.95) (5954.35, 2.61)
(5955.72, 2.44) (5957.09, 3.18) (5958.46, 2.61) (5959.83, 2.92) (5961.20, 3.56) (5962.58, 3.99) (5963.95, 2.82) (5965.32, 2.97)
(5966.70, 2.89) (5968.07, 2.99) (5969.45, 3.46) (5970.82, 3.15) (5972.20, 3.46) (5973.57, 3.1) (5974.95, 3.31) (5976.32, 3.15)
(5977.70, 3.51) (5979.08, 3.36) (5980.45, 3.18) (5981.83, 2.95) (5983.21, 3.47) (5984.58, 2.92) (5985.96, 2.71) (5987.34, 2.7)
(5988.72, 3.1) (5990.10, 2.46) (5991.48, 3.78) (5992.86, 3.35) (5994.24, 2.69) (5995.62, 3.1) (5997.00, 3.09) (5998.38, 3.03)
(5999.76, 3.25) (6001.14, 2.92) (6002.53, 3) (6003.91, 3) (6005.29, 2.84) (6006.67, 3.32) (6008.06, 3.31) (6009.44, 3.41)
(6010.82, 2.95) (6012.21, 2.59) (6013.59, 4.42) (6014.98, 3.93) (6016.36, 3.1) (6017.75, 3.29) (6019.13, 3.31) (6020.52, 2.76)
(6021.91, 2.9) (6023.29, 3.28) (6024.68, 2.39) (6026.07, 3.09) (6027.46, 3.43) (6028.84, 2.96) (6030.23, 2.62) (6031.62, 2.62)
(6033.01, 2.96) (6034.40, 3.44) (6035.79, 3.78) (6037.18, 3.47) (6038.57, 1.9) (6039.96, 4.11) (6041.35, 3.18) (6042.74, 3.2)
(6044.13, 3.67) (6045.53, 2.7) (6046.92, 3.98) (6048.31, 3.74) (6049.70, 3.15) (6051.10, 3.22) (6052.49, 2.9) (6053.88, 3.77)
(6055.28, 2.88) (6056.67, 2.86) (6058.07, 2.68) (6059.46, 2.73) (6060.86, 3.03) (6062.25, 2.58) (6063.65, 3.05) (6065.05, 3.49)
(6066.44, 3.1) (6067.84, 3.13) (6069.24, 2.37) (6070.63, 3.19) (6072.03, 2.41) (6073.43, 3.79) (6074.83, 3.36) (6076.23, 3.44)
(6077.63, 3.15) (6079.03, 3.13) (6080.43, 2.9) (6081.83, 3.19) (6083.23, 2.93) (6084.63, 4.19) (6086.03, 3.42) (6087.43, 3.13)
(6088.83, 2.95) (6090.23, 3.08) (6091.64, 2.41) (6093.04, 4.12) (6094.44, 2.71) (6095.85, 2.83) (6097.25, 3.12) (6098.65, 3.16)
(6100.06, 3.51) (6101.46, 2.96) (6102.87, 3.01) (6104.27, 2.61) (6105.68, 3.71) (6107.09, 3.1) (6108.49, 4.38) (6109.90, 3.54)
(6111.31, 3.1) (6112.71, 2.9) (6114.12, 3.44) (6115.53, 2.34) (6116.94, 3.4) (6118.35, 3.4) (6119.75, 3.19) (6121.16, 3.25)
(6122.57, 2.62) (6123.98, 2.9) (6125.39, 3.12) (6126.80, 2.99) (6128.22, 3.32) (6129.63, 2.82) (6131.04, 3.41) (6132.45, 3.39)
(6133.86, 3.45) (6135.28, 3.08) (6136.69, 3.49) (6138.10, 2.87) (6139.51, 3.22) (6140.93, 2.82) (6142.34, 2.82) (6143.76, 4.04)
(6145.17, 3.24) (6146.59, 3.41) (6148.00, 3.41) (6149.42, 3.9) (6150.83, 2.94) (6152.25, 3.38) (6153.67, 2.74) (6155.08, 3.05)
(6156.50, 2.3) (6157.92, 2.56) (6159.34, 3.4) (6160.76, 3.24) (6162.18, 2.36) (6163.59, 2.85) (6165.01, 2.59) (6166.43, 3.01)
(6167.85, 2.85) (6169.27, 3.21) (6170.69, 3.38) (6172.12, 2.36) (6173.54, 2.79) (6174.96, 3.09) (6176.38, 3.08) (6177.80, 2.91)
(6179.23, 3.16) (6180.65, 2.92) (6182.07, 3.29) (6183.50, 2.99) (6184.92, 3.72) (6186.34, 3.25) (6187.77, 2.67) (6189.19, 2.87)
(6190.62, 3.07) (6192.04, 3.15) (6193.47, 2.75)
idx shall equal 0.9 Angstrom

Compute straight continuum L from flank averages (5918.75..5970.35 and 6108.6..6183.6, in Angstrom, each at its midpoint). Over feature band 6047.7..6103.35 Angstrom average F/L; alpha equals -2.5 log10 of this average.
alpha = -0.02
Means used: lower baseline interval 3.01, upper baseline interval 3.09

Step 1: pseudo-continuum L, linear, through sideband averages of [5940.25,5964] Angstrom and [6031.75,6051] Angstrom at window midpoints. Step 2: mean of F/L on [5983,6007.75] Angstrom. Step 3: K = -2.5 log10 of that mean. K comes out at 0.04 mag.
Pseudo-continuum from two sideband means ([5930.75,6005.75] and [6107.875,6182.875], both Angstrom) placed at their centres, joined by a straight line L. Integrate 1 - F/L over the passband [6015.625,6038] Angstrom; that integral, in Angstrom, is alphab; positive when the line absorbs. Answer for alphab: -0.12 Angstrom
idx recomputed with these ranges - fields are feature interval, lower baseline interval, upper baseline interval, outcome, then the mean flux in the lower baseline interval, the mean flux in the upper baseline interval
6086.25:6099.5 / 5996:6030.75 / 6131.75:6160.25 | 0.3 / 3.13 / 3.18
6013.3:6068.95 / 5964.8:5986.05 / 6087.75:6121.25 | 0.4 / 3.18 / 3.17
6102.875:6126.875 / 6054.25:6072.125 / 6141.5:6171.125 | -1.4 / 2.92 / 3.08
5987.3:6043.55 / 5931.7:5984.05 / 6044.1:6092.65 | -0.5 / 3.06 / 3.13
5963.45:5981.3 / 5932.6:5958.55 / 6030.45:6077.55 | -1.3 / 2.91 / 3.14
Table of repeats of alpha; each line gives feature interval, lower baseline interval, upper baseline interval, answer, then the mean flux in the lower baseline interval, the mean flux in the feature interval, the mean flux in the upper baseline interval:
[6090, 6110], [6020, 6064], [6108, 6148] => -0.01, 3.1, 3.21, 3.21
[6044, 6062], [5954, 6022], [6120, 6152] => 0.01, 3.13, 3.15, 3.21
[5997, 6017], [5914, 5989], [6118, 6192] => -0.06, 3.04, 3.22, 3.08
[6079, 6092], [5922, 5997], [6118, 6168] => -0.02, 3.06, 3.15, 3.1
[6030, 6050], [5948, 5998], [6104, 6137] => -0.04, 3.09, 3.25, 3.21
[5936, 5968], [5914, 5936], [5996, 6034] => 0.02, 3.02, 2.98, 3.11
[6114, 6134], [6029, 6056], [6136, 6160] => 0.02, 3.22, 3.12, 3.15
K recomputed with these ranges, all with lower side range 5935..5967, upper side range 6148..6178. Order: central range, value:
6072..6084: -0.08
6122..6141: -0.05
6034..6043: -0.11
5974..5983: -0.09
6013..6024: -0.13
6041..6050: -0.14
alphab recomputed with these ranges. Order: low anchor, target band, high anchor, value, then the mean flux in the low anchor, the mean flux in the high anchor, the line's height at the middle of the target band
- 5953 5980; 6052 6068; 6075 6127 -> 0.7 Angstrom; 3.13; 3.18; 3.16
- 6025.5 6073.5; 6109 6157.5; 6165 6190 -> -1.7 Angstrom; 3.11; 3.02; 3.05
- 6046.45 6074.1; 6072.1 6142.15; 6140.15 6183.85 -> -2.6 Angstrom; 3.09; 3.03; 3.07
